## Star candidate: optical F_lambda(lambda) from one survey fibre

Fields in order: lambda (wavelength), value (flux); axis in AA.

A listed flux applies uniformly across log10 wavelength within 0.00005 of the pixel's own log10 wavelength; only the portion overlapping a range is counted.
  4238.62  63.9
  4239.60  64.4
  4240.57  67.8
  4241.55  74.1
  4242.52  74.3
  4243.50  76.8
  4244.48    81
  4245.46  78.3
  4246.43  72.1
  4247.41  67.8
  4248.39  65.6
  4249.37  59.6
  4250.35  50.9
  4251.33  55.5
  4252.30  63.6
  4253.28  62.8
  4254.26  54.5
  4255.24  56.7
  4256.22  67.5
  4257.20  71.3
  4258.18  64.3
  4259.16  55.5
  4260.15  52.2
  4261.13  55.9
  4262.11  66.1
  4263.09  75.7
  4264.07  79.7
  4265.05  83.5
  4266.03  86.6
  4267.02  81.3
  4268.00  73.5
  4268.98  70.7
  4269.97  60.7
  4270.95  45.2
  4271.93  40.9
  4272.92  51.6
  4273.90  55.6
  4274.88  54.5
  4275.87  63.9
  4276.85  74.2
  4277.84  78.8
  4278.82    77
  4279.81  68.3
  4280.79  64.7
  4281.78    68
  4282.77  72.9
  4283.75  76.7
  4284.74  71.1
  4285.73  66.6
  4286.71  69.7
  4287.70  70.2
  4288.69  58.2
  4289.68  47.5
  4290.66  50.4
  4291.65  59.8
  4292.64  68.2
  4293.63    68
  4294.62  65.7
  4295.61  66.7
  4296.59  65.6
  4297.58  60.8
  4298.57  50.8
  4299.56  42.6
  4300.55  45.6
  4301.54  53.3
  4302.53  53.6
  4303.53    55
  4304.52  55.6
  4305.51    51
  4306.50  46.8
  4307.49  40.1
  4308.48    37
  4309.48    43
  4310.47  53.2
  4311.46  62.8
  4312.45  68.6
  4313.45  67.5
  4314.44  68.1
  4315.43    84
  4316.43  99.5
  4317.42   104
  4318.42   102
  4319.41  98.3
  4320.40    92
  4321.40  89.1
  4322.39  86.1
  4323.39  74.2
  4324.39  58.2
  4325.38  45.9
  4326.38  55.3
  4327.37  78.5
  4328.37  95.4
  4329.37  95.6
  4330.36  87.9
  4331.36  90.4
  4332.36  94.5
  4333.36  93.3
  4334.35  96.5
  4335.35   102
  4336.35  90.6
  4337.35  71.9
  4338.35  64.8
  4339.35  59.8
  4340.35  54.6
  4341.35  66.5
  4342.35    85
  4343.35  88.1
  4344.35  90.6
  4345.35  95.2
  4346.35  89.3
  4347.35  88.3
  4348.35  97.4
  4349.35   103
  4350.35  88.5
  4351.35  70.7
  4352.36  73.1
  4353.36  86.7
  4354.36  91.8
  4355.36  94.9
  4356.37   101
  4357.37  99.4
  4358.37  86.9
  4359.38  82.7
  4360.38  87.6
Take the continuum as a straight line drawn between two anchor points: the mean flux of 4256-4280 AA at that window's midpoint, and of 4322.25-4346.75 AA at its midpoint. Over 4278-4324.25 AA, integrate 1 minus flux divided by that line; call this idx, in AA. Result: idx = 4.5 AA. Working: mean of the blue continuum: 66.1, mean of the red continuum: 80.3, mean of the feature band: 66.1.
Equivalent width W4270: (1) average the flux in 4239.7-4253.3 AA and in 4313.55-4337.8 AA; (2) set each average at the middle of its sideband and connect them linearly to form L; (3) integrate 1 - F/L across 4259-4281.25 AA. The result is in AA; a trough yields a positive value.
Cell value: 2.1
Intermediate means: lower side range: 68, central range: 66.1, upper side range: 85.3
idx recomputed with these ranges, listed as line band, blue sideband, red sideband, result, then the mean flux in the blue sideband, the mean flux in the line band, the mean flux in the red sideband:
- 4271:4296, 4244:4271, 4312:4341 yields 2.9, 66.7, 64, 81.6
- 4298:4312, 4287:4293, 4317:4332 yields 4.1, 59.2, 49.4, 83.5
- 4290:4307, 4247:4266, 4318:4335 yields 4.4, 64.2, 56.4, 84.4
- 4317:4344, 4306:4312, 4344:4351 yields -4.2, 47.4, 82.2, 92.9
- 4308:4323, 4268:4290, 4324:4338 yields 0.1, 64.3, 77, 82.6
